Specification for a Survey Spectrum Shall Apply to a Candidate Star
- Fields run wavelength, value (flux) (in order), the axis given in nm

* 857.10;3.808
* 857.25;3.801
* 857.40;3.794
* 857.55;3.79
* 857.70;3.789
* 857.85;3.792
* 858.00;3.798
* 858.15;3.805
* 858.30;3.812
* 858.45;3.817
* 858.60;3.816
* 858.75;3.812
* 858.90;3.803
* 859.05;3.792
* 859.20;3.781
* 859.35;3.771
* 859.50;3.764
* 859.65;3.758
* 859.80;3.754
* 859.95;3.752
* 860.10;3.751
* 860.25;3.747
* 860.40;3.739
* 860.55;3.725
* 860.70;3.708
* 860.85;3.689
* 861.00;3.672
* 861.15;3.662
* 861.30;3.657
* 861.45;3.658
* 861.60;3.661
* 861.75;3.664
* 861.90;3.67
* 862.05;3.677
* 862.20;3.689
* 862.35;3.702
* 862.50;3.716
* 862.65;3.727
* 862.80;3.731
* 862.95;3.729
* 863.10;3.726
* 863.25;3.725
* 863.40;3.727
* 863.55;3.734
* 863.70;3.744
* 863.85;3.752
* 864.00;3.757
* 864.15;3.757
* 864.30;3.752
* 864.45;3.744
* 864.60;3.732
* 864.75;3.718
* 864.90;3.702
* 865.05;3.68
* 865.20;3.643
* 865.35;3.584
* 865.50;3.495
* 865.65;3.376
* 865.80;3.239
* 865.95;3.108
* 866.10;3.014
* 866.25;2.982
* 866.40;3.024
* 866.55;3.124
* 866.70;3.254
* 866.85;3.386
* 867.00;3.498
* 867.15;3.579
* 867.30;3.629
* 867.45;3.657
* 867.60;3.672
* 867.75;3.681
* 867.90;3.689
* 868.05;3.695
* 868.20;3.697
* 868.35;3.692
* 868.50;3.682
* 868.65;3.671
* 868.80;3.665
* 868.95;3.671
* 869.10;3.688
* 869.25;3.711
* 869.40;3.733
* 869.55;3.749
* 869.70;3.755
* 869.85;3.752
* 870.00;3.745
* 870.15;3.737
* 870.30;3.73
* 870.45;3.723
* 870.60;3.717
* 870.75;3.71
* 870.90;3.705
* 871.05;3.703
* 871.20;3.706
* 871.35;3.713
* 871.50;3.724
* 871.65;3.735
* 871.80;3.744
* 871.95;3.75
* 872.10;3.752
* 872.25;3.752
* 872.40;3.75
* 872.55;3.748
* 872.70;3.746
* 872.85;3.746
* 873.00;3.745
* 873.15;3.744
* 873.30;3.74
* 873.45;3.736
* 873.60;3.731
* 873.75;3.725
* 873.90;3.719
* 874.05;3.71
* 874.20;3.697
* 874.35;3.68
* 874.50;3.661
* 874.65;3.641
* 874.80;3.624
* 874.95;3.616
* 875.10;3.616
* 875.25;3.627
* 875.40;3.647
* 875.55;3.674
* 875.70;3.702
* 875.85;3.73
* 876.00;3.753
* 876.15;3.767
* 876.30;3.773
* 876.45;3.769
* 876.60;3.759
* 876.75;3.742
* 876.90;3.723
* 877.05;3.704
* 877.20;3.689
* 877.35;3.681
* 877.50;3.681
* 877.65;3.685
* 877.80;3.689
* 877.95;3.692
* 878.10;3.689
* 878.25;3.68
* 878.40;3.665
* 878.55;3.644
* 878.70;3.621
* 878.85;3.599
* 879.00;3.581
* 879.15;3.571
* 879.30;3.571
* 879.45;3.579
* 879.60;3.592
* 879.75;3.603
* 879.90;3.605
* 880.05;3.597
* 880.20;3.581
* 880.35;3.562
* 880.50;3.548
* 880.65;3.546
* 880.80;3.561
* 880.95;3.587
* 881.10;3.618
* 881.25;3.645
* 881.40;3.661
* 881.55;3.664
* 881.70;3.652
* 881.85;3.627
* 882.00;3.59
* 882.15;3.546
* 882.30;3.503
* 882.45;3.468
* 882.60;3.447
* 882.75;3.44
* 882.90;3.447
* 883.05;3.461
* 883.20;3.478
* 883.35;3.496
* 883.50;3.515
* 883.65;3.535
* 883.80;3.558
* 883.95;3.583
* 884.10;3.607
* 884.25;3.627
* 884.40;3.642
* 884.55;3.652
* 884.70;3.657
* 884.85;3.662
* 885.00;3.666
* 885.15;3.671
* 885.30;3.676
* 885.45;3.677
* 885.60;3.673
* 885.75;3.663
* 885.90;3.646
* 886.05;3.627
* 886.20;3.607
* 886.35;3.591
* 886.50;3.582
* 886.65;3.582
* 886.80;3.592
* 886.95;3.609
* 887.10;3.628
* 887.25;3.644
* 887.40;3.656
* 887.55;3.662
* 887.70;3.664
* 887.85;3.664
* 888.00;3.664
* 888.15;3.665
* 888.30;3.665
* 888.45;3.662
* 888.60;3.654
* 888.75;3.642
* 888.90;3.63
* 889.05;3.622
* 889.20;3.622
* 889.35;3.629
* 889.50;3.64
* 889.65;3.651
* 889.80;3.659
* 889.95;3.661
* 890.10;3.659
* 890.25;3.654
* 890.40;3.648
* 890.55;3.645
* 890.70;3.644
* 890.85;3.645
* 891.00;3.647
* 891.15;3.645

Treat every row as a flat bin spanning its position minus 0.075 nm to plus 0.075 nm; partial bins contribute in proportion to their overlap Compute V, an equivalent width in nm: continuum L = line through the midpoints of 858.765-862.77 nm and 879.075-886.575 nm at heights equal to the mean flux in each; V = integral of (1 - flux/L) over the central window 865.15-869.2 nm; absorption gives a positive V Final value 0.22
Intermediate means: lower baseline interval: 3.72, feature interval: 3.49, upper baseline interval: 3.59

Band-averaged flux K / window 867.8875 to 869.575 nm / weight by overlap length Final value 3.69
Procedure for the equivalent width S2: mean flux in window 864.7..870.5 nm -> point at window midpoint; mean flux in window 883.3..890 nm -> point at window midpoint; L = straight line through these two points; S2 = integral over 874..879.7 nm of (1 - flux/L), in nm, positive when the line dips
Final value -0.12 nm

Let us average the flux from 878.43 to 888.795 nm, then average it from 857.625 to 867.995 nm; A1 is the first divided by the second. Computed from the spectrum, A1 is 1.0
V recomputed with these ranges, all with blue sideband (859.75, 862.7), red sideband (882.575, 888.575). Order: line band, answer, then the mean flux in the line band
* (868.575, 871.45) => -0.04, 3.72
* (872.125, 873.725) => -0.04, 3.74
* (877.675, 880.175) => 0.01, 3.62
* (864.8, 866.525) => 0.16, 3.35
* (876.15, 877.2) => -0.03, 3.74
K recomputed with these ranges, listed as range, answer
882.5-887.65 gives 3.6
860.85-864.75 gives 3.71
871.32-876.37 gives 3.71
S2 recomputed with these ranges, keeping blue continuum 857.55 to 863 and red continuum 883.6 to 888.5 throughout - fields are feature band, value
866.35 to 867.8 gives 0.101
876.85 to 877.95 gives -0.007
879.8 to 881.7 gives 0.029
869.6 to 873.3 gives -0.041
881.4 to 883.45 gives 0.068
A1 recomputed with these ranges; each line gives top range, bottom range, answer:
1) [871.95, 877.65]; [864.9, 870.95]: 1.04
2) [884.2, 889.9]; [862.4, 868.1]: 1.02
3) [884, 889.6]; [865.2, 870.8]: 1.02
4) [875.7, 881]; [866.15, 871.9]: 1.01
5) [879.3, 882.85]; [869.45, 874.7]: 0.96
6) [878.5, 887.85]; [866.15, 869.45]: 1.01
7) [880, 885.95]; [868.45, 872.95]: 0.96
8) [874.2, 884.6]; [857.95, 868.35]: 0.99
